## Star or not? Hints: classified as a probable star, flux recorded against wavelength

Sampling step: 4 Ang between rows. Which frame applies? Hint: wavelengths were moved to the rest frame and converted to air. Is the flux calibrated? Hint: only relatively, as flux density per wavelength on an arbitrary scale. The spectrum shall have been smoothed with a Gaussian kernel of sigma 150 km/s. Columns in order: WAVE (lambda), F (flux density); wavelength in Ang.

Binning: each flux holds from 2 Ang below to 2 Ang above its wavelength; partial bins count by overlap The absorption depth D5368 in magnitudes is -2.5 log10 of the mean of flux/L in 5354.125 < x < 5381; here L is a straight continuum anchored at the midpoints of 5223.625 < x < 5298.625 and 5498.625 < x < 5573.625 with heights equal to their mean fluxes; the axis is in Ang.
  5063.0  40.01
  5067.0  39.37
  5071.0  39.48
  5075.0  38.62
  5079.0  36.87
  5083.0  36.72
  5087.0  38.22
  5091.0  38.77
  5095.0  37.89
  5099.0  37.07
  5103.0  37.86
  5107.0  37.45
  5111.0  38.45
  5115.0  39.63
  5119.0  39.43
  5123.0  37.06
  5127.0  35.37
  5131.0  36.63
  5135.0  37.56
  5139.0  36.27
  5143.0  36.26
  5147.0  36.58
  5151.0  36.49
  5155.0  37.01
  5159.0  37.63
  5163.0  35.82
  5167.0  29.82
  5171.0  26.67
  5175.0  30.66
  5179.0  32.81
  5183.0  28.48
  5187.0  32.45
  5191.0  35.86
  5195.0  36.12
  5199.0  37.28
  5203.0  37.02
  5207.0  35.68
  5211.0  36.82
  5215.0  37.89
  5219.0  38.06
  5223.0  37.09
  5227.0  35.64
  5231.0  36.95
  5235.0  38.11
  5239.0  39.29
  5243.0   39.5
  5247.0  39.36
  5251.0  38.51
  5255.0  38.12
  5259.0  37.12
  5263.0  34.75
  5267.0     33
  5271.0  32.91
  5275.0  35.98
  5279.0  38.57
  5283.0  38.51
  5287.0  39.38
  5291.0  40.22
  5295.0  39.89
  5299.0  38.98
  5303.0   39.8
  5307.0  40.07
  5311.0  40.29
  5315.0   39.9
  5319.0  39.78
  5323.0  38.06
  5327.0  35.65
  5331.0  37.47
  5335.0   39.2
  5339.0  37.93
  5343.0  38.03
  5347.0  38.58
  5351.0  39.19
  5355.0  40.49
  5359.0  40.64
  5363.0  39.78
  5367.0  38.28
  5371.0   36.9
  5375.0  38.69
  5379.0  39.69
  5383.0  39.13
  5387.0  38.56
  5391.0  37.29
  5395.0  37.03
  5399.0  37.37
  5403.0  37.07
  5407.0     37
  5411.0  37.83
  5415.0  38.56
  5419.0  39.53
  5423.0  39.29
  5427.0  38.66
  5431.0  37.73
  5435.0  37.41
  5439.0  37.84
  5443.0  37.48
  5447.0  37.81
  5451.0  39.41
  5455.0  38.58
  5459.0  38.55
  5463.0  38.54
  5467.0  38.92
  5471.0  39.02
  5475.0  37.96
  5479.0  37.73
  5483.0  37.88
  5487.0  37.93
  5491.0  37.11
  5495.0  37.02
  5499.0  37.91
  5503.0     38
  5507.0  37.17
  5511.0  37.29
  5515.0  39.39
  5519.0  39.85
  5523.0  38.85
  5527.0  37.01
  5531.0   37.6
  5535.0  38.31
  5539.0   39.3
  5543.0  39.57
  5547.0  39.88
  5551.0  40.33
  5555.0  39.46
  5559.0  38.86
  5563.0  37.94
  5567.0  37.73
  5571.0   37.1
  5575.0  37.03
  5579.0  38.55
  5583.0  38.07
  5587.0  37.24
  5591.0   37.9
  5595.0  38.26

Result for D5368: -0.035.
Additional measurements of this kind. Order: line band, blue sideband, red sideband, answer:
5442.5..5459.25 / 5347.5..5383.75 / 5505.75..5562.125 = 0.02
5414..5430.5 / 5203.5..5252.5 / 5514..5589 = -0.02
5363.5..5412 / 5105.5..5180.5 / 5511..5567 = -0.01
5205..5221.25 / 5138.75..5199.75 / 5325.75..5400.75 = -0.06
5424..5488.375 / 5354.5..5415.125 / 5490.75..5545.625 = 0.00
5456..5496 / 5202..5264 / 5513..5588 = 0.01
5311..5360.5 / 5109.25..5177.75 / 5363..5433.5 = -0.03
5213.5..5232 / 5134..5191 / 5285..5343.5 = -0.04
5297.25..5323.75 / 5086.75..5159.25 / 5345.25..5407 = -0.04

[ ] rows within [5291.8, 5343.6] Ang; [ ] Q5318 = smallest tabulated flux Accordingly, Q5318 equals 35.65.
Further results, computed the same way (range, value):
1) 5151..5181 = 26.67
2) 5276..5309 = 38.51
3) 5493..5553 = 37.01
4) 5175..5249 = 28.48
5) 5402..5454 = 37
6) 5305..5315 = 39.9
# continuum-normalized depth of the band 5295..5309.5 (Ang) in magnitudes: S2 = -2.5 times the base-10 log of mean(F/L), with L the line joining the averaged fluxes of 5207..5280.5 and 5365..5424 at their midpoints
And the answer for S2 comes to -0.06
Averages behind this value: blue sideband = 37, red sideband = 38.1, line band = 39.7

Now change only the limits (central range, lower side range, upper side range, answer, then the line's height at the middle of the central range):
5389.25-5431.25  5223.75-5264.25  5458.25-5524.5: 0.00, 38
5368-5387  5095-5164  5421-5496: -0.02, 37.9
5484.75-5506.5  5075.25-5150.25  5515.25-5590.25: 0.02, 38.4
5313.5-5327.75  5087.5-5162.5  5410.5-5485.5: -0.02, 38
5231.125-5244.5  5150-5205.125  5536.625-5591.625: -0.12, 34.6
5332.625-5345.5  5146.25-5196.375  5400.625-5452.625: -0.05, 36.5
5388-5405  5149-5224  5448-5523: 0.00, 37.2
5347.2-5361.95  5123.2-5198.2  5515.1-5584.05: -0.10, 36.5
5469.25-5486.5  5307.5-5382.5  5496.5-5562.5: 0.02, 38.7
